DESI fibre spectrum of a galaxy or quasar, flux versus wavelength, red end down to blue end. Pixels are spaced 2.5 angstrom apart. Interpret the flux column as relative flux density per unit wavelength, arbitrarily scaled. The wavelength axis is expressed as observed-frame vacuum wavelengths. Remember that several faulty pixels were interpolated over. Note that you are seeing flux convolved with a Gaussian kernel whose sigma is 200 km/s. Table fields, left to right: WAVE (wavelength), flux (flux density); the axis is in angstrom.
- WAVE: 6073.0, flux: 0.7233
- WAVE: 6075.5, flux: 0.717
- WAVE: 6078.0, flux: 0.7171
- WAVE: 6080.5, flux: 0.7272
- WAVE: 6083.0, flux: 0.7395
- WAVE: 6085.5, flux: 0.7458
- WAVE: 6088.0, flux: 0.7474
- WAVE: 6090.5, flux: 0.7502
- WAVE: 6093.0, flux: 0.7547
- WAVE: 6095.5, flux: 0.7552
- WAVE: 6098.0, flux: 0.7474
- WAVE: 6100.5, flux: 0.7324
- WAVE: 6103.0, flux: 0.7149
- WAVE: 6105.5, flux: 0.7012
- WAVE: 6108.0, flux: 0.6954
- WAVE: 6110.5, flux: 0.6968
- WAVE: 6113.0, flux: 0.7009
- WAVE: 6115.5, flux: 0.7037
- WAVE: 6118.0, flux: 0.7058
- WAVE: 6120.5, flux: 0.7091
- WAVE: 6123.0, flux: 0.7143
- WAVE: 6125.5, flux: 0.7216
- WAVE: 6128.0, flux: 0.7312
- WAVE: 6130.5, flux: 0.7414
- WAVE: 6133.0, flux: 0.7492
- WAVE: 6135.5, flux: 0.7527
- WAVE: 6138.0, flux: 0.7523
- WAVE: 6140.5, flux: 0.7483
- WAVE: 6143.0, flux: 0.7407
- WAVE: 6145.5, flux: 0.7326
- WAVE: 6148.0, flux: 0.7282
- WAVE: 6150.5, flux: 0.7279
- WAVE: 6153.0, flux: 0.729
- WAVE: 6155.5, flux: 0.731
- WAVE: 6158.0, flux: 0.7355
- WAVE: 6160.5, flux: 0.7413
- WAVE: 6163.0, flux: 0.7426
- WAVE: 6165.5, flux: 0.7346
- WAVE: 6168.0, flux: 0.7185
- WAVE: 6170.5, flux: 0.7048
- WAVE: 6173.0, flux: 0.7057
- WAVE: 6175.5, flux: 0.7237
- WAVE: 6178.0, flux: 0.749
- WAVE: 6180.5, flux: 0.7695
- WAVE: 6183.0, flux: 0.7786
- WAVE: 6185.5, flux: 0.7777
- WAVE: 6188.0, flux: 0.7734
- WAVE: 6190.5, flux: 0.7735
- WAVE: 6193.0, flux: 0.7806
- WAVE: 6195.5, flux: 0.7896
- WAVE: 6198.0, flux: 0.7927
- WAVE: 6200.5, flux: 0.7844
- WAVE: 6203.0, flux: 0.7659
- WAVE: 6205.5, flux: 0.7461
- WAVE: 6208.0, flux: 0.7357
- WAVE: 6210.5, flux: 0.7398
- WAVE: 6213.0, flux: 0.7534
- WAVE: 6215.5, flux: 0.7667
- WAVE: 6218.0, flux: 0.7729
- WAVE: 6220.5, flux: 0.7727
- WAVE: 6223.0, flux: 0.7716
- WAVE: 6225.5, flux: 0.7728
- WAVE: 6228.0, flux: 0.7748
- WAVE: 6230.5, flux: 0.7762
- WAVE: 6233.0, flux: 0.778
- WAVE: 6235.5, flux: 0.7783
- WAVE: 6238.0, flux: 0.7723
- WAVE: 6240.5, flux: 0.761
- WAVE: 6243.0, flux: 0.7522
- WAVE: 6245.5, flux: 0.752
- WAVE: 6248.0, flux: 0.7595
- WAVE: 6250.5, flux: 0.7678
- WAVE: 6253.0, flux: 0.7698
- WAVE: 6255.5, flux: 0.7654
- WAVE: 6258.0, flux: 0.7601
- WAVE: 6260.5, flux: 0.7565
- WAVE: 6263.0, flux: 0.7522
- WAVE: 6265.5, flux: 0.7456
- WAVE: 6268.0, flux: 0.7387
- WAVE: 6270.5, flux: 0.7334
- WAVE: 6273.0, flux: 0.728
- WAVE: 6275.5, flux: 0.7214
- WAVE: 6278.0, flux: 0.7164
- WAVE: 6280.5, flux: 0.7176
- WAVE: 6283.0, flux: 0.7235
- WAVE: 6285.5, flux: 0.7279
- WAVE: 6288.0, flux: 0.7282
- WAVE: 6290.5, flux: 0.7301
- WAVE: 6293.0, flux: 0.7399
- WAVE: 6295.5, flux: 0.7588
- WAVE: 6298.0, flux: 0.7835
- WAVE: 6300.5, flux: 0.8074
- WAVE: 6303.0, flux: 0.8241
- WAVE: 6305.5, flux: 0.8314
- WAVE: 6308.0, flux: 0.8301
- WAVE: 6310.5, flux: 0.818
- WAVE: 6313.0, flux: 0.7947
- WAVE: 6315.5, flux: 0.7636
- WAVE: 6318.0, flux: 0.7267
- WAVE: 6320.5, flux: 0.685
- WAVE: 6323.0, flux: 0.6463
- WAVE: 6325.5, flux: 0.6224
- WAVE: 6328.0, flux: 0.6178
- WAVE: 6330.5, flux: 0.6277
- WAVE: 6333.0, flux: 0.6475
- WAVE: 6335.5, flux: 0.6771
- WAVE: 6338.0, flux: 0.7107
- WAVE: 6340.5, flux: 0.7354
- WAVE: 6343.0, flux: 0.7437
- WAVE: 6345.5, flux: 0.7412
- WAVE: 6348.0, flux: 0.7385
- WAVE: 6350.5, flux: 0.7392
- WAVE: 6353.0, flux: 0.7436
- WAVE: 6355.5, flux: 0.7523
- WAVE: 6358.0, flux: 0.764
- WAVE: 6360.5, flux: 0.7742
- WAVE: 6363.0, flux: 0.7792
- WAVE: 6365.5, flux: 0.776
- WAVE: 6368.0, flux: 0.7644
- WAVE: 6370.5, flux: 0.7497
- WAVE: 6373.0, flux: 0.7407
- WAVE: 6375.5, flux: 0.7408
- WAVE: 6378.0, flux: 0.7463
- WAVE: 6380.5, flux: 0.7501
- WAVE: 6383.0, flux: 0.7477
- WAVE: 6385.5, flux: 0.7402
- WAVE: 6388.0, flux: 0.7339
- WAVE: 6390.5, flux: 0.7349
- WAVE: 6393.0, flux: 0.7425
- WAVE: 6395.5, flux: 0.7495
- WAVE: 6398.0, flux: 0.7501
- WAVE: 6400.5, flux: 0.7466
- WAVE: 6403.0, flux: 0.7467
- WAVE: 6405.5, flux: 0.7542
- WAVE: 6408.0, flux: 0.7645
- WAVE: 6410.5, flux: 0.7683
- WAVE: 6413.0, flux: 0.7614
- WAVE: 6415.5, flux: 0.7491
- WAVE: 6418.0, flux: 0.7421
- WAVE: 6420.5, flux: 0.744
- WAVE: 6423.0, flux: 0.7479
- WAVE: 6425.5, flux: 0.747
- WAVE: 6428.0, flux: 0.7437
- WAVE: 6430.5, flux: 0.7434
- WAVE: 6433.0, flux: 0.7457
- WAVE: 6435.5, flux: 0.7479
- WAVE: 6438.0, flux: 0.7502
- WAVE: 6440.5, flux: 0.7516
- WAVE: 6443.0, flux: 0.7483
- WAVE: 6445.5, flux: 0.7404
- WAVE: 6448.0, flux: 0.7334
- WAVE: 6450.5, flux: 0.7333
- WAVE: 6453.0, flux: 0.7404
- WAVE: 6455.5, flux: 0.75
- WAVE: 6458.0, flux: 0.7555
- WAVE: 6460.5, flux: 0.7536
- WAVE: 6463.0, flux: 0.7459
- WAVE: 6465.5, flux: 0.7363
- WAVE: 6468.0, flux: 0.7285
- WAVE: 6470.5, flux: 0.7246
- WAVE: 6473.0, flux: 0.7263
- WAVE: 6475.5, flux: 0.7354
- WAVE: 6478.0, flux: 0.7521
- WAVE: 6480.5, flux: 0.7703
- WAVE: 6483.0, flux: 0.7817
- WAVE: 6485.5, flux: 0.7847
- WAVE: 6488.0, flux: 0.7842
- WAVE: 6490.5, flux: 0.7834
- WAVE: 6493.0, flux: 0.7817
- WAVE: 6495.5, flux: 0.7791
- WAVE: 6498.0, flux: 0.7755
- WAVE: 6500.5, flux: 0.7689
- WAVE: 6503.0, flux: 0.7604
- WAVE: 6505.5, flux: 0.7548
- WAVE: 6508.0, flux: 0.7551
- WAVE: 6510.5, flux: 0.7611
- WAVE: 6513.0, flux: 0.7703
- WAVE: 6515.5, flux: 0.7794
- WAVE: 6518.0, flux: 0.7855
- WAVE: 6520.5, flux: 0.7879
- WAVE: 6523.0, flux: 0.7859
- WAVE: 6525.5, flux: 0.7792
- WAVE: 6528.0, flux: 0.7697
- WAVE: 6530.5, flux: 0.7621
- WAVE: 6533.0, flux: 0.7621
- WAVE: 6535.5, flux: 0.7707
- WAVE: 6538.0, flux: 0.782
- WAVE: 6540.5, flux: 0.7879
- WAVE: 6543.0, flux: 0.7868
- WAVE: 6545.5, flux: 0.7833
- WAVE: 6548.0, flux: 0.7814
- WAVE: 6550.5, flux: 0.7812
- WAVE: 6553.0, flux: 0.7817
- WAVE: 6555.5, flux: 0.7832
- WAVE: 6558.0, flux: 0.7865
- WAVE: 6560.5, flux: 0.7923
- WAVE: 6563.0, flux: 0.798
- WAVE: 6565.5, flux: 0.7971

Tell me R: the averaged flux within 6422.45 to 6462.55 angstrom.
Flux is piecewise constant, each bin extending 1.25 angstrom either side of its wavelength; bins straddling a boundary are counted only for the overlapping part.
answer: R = 0.746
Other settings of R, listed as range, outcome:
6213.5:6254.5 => 0.768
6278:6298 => 0.734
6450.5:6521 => 0.76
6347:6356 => 0.743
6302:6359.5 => 0.729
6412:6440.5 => 0.748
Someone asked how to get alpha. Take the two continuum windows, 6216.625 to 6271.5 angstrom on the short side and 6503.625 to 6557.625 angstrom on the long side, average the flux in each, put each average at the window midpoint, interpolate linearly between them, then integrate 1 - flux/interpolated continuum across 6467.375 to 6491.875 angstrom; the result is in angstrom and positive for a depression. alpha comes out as 0.49 angstrom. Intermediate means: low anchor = 0.763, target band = 0.758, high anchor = 0.776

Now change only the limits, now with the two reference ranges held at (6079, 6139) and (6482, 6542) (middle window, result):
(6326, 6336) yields 1.53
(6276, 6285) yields 0.34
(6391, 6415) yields 0.29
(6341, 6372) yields 0.08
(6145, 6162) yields 0.03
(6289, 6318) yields -1.36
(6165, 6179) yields 0.27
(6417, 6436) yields 0.49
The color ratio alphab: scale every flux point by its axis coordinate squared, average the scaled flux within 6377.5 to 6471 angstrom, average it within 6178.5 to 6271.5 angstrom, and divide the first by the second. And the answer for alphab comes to 1.0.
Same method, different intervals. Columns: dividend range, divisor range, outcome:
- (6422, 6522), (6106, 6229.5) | 1.12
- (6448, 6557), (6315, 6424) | 1.09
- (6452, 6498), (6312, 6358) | 1.12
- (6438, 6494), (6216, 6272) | 1.06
